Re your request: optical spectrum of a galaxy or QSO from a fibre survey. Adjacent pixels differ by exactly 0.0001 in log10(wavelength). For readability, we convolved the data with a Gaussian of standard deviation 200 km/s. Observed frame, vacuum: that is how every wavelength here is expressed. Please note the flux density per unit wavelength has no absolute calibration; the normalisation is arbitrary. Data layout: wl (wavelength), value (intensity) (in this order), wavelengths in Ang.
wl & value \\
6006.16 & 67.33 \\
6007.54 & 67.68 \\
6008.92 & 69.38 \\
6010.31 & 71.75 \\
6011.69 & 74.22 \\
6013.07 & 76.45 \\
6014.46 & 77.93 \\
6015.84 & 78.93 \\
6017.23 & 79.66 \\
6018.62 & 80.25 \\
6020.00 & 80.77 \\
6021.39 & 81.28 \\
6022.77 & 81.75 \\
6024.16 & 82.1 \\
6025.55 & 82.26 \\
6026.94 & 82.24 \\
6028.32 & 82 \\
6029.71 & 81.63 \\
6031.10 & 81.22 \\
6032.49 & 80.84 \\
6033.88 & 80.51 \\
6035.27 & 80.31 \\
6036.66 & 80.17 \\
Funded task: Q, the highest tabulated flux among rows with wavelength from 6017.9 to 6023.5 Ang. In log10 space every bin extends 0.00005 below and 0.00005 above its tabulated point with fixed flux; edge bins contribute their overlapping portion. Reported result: 81.75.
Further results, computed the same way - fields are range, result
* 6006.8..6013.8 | 76.45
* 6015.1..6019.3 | 80.25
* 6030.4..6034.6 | 81.22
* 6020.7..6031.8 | 82.26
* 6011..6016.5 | 78.93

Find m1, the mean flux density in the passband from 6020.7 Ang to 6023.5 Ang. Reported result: 81.6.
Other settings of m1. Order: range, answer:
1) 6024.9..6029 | 82.3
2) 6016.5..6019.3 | 79.7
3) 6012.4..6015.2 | 77.2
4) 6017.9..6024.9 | 81.2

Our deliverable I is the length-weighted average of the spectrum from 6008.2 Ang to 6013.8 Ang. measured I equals 73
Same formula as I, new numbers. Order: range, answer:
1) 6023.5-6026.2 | 82.1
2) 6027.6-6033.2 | 81.5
